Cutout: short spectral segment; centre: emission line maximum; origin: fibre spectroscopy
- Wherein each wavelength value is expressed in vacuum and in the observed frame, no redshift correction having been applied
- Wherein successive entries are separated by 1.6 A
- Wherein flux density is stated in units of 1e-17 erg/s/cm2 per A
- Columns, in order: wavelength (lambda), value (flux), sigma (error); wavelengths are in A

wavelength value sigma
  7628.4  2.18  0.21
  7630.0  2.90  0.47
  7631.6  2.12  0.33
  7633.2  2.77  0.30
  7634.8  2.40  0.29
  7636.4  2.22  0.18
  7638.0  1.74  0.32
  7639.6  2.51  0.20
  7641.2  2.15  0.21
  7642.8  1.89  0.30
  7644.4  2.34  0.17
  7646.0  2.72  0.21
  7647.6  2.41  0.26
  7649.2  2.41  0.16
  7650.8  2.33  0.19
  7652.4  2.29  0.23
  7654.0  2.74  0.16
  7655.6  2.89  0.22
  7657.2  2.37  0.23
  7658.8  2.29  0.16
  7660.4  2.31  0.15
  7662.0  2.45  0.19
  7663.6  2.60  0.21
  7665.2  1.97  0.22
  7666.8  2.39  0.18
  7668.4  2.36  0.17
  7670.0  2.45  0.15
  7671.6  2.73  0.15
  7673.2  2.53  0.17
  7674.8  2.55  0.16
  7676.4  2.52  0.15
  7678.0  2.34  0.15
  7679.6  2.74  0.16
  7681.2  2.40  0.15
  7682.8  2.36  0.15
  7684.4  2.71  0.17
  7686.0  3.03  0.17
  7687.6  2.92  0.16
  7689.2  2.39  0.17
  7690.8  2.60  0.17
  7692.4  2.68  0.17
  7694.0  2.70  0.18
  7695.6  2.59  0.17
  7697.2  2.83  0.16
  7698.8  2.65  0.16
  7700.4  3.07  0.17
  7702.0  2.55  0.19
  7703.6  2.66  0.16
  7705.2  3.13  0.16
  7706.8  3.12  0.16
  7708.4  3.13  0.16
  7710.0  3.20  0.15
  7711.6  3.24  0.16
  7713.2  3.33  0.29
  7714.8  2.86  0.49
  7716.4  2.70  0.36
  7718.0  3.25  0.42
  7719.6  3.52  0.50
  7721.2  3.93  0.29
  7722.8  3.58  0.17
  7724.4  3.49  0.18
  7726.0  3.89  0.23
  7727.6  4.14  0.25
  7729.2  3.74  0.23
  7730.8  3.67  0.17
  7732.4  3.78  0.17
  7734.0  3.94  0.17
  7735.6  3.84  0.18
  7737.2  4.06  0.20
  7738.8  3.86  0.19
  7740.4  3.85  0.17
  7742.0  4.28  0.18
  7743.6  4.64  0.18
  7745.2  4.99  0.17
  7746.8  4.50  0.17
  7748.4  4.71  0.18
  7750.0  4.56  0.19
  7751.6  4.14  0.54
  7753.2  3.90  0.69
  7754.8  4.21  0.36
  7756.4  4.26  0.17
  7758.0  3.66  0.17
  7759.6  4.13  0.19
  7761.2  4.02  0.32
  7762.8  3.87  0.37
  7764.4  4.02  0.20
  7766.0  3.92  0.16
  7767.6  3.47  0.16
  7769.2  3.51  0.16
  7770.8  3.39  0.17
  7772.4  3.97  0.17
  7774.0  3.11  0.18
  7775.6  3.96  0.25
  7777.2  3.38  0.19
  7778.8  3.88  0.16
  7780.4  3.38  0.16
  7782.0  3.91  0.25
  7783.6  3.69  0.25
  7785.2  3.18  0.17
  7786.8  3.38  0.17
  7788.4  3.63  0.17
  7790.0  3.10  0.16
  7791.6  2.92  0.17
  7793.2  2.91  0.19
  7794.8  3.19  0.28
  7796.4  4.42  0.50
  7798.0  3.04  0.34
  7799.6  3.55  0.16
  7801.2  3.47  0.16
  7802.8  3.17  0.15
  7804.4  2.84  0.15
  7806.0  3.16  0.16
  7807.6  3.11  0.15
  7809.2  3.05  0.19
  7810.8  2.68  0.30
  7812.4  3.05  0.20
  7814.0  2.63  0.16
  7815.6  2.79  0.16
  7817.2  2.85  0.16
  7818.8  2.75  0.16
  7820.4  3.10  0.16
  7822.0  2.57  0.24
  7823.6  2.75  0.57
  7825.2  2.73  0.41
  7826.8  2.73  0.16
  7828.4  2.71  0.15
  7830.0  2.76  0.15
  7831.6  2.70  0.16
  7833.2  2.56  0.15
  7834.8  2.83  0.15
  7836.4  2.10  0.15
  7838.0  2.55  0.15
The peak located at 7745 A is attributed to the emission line Hbeta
